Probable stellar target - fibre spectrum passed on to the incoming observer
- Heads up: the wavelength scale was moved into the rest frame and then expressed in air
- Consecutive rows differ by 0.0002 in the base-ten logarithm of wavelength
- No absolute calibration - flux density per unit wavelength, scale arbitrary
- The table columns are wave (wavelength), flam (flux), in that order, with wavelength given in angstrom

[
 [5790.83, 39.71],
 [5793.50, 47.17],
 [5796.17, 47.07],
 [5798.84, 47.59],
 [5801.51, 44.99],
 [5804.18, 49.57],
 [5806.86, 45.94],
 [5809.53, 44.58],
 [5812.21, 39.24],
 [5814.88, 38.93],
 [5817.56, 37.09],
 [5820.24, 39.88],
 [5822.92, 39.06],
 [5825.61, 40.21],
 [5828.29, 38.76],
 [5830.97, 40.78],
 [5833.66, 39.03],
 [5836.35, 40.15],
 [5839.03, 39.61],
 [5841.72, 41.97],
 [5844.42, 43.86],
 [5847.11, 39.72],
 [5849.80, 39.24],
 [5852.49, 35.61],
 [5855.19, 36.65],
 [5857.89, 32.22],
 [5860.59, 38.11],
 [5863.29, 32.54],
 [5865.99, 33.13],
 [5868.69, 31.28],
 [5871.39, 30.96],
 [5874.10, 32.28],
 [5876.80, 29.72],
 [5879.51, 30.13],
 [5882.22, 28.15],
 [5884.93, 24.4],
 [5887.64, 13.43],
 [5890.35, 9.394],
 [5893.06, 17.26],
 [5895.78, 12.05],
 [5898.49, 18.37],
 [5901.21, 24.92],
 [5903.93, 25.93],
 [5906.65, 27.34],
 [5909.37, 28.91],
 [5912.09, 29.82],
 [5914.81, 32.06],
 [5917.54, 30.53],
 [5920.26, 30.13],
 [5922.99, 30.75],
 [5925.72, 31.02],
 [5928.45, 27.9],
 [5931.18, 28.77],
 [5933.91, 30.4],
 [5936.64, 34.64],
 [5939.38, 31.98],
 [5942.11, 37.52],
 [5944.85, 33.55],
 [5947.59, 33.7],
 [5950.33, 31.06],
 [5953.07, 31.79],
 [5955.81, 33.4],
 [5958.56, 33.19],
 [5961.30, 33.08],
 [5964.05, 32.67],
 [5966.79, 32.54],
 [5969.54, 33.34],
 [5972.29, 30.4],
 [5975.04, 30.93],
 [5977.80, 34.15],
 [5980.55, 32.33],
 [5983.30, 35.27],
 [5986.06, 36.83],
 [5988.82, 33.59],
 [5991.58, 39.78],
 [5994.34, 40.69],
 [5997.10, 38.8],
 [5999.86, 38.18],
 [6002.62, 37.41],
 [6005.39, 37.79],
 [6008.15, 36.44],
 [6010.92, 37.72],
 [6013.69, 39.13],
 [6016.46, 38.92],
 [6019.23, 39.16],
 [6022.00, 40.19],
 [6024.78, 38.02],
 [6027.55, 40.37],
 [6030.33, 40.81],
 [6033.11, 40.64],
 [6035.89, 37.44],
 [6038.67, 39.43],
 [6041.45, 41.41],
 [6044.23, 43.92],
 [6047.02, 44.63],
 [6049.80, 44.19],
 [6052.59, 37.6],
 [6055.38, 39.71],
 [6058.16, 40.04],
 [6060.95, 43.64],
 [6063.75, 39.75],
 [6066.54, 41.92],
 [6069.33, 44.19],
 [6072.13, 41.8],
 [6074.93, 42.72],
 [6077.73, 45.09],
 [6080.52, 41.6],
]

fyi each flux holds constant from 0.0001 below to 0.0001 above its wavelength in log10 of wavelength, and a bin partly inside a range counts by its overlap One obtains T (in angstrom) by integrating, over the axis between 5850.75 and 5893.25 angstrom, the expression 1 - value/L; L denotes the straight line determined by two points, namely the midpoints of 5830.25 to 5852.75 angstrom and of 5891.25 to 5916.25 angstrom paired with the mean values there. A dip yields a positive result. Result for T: 4.9 angstrom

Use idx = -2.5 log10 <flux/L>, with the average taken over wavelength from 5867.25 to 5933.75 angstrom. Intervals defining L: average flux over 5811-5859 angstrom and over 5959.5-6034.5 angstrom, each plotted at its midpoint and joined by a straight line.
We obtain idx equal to 0.41 mag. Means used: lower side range 39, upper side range 36.6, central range 26.2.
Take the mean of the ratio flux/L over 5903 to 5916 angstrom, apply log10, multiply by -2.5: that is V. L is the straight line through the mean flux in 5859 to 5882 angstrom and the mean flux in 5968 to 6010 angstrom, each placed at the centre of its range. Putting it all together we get 0.15 mag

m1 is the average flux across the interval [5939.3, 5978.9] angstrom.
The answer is 32.9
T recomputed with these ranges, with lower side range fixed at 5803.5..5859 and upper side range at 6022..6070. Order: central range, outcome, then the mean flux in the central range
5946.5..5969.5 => 4.46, 32.7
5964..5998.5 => 4.99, 34.8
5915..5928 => 3.17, 30.5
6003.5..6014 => 0.82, 37.6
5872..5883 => 2.73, 30.2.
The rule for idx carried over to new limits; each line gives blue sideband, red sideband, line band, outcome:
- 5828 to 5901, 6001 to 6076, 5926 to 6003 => 0.08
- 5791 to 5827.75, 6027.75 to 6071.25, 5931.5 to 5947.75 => 0.25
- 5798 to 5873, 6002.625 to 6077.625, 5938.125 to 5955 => 0.20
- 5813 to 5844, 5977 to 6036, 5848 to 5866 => 0.11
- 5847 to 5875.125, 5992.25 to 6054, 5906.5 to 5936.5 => 0.21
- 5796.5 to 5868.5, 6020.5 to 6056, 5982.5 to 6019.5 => 0.07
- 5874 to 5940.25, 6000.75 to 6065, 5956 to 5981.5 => 0.01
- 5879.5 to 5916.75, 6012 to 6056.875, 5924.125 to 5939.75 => -0.13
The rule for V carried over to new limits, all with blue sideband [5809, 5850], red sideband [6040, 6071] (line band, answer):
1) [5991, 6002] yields 0.06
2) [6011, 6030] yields 0.06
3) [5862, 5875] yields 0.25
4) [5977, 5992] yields 0.18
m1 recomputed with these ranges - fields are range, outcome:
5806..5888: 36.2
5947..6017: 35.1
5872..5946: 27.1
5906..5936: 30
